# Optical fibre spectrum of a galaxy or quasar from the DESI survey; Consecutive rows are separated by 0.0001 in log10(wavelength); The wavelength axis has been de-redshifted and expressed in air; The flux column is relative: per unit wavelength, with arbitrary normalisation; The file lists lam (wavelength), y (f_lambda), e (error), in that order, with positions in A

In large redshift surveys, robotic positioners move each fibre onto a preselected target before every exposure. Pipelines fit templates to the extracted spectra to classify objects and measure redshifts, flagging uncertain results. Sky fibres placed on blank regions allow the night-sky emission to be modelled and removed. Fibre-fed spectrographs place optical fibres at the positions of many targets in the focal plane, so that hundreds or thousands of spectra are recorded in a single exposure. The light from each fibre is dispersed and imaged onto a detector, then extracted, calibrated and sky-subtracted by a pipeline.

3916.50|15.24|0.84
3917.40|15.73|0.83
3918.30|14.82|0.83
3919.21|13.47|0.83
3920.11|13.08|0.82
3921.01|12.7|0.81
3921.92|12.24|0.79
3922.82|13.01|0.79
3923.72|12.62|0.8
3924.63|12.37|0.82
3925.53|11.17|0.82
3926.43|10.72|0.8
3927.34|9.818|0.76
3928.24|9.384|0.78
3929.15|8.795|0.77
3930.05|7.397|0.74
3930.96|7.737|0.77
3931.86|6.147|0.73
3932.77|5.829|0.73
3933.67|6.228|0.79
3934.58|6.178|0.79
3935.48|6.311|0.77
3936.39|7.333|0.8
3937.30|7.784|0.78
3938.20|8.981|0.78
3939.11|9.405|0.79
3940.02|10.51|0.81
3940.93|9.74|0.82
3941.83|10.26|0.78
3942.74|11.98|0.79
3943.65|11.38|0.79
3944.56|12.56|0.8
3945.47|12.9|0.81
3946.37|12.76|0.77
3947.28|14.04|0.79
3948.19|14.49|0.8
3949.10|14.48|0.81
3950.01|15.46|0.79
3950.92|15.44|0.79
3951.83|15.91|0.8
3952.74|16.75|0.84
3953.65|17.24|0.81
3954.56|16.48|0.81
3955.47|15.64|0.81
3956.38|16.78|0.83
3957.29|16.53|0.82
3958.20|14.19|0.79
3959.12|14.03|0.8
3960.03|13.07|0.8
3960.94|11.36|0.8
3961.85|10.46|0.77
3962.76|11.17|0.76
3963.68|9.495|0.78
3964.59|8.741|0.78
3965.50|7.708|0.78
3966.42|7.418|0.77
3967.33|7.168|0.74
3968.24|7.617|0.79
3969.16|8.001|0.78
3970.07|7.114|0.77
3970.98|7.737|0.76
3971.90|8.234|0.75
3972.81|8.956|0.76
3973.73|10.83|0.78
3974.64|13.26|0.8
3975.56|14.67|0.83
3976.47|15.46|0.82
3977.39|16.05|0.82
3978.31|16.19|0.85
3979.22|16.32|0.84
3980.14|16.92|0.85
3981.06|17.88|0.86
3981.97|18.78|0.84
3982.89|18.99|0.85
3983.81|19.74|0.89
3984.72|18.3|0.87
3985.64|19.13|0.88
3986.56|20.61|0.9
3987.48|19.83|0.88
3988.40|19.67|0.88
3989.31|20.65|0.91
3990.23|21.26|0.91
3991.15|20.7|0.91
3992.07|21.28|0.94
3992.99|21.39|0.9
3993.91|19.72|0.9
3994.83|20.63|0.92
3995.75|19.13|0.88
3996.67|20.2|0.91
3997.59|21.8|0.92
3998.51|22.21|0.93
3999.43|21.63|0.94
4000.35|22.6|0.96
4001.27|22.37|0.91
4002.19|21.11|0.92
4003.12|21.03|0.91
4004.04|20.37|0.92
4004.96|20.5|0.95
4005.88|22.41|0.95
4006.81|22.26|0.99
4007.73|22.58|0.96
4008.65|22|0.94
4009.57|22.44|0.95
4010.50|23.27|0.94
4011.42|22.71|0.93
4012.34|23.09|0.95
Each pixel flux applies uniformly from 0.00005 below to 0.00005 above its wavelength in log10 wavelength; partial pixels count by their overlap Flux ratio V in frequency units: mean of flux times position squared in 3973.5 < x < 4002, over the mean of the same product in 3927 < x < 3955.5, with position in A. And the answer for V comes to 1.8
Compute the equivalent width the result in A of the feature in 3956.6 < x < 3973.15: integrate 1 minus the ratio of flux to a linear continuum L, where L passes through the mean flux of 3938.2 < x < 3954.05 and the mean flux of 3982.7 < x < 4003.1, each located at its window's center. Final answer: 6.1 A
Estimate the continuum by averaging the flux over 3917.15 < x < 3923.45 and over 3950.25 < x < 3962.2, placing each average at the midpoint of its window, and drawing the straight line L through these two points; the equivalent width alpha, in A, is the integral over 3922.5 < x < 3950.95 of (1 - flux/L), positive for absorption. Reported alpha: 7.7 A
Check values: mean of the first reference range 13.5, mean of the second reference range 15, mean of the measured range 10.3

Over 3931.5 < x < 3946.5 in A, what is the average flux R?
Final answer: 9.14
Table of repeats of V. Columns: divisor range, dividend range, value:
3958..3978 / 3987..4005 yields 2.01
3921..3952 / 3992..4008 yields 2.07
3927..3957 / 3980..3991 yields 1.75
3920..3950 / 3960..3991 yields 1.37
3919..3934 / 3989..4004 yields 2.16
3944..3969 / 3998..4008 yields 1.73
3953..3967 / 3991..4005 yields 1.69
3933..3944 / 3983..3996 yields 2.36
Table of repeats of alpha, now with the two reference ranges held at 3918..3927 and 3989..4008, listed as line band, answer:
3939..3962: 2.99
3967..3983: 5.13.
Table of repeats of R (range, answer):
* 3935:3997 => 14.1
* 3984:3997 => 20.2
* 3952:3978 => 11.9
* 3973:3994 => 18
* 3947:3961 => 15.2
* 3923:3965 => 11.5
